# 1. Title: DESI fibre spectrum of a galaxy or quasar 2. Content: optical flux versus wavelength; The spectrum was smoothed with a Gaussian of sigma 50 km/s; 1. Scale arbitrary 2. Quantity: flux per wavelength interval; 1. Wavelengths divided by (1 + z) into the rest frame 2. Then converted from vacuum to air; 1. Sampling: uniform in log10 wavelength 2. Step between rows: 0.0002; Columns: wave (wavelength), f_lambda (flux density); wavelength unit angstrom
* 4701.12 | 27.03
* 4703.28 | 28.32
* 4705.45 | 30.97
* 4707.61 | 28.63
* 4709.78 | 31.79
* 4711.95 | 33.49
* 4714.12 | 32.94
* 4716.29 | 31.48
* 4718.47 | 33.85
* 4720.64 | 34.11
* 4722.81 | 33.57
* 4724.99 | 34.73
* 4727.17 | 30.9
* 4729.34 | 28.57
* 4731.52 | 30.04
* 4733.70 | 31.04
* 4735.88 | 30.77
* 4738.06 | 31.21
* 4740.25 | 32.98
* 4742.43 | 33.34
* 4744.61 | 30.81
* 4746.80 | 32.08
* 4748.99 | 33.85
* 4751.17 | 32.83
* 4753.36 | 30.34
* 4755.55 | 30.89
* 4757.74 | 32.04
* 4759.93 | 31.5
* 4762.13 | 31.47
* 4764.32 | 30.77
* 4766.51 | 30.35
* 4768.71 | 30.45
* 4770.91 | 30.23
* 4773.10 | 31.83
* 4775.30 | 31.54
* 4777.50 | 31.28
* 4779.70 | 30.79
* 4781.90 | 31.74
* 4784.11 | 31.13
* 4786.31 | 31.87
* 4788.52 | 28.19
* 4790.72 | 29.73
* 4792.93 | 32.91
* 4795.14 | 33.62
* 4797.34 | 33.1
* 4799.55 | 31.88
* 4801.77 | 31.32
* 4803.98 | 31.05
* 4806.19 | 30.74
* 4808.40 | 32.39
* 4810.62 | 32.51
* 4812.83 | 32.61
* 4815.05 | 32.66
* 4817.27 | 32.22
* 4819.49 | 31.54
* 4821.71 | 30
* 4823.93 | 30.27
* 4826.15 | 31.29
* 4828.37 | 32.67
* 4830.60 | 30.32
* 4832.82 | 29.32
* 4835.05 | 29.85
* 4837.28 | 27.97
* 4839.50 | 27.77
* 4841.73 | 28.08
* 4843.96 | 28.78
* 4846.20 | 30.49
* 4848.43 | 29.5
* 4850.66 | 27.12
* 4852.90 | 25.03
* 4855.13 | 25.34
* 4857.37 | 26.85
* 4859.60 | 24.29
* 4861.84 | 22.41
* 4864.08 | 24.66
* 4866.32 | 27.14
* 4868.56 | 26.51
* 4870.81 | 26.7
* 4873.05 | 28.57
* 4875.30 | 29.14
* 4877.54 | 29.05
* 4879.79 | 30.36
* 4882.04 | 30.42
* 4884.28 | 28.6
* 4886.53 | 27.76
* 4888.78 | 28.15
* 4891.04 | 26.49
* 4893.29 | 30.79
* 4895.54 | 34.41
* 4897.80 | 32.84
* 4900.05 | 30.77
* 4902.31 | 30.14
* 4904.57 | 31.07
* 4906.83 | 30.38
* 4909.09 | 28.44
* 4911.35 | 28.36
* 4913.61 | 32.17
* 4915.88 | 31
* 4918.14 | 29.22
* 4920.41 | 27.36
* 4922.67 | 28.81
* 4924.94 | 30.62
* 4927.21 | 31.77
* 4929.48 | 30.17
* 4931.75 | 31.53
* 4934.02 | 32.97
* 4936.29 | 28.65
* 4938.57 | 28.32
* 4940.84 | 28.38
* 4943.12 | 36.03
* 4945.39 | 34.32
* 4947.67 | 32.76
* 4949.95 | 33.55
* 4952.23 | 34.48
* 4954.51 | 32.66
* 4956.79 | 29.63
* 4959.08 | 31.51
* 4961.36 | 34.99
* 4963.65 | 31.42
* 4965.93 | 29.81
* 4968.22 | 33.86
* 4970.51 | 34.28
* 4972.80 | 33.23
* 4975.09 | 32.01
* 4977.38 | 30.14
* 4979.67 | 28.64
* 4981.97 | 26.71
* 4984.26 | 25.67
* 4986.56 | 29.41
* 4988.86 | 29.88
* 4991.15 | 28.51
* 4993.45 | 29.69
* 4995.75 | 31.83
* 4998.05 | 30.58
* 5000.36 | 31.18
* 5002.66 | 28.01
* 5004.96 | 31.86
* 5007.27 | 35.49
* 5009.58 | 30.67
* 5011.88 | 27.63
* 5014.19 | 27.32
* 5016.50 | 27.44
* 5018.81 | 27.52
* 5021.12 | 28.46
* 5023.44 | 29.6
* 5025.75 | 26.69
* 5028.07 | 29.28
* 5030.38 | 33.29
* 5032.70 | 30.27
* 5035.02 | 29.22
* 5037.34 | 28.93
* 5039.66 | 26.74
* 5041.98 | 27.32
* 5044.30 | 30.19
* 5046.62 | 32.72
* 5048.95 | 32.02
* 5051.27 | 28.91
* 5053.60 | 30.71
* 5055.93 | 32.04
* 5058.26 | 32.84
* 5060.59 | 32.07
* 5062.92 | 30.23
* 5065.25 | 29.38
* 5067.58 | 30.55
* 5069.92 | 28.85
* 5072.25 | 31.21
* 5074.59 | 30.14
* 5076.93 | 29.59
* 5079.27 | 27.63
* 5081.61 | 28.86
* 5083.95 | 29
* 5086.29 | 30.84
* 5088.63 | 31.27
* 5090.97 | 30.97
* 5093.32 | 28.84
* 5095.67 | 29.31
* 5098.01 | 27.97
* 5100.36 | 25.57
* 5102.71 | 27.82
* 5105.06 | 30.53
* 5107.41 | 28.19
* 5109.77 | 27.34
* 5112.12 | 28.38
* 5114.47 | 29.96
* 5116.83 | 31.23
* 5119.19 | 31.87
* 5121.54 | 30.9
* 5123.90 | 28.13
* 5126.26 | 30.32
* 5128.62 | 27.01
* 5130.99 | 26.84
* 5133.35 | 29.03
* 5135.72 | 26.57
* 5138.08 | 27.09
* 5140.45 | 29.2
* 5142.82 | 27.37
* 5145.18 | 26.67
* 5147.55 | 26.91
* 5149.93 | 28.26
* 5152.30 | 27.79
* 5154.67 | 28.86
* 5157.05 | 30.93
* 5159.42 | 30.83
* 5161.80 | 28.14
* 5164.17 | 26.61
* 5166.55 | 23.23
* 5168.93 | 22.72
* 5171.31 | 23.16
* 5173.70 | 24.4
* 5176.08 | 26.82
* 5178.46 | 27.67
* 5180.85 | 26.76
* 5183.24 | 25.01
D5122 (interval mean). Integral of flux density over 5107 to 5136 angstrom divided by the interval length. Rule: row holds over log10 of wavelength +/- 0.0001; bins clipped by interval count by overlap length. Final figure 29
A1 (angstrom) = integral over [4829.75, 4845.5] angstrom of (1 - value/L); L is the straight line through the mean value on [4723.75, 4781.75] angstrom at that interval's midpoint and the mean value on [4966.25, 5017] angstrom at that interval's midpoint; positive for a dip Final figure 1.1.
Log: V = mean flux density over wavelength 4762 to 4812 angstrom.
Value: 31.4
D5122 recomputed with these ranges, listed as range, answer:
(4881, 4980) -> 31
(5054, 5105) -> 29.8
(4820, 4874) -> 28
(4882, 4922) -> 29.9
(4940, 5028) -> 30.7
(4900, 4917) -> 30.2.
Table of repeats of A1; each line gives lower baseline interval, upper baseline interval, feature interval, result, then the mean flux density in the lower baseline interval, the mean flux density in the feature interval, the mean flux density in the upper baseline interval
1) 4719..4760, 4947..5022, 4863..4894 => 3.0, 31.9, 28.1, 30.6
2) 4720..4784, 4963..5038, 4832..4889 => 5.9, 31.6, 27.7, 29.9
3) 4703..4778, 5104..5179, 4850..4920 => 4.0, 31.6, 28.5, 27.9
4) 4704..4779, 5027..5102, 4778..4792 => 0.3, 31.6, 30.6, 29.9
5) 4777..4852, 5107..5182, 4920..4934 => -0.3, 30.8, 30.4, 27.8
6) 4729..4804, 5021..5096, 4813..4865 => 3.9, 31.4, 28.7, 30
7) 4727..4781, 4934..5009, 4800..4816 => -0.3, 31.3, 31.9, 31.2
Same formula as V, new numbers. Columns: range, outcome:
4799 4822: 31.8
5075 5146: 28.8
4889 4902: 30.8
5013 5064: 29.7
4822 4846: 29.7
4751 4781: 31.1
